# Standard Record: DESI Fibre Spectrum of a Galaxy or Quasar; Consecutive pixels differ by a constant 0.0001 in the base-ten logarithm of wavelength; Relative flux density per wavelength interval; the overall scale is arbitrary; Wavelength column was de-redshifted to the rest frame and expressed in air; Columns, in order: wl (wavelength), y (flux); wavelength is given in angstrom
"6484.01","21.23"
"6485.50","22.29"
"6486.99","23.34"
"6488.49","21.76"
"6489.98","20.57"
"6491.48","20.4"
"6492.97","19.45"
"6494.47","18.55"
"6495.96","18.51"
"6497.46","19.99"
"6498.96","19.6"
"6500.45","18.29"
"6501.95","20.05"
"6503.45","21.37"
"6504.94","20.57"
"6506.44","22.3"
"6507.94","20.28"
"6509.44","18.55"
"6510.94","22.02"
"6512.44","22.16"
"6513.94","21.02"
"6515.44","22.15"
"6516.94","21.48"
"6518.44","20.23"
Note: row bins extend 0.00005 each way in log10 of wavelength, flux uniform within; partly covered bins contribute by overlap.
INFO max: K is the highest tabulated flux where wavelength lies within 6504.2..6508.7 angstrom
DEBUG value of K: 22.3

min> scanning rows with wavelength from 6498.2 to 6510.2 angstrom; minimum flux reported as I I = 18.29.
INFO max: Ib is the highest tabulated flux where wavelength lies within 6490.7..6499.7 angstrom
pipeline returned 20.4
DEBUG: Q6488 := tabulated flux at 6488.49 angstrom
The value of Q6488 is 21.76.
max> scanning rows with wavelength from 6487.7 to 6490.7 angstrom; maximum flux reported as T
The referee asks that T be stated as 21.76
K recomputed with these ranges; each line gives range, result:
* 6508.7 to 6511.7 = 22.02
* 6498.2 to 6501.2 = 19.6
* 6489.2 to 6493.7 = 20.57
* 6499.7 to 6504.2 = 21.37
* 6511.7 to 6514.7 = 22.16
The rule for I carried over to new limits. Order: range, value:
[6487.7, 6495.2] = 18.55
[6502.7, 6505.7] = 20.57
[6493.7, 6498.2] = 18.51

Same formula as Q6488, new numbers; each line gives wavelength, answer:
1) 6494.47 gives 18.55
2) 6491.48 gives 20.4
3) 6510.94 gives 22.02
